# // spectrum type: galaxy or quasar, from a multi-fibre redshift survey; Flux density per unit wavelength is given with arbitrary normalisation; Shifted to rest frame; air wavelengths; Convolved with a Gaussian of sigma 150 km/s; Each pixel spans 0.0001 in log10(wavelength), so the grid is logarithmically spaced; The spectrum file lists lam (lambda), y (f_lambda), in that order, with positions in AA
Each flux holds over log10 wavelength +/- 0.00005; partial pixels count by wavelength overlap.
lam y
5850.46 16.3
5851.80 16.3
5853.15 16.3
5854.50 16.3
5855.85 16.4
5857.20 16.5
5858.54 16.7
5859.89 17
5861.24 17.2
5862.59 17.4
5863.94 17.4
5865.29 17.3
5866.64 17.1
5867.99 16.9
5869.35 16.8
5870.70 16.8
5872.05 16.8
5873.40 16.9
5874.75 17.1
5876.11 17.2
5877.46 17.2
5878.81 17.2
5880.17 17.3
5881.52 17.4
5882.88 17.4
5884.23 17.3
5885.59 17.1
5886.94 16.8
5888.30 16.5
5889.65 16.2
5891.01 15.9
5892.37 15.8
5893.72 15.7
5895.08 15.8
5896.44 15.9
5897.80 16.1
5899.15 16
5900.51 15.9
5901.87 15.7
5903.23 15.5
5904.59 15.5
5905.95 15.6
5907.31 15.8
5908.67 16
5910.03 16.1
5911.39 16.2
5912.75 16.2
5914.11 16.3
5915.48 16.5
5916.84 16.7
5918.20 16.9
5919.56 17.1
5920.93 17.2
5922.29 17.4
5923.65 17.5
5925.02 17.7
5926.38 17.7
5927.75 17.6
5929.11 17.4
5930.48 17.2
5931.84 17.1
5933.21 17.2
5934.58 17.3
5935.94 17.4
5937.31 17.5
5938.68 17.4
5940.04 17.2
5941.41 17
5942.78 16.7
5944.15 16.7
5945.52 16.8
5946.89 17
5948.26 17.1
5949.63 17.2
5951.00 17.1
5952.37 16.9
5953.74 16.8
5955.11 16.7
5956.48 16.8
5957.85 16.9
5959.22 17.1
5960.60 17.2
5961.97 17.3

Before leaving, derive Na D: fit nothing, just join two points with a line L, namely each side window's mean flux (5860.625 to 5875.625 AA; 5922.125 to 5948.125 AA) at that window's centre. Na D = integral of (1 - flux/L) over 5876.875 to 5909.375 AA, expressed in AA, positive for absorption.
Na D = 1.5 AA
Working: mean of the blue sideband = 17.1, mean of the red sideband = 17.2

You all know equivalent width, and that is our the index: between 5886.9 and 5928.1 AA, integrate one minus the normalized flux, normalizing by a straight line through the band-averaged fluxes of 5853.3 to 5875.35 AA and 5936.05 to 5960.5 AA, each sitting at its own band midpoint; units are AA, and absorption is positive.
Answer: 1.4 AA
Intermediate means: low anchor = 16.9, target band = 16.4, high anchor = 17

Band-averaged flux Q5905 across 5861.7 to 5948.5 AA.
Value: 16.8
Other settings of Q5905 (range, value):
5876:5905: 16.4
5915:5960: 17.1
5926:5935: 17.3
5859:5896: 16.9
